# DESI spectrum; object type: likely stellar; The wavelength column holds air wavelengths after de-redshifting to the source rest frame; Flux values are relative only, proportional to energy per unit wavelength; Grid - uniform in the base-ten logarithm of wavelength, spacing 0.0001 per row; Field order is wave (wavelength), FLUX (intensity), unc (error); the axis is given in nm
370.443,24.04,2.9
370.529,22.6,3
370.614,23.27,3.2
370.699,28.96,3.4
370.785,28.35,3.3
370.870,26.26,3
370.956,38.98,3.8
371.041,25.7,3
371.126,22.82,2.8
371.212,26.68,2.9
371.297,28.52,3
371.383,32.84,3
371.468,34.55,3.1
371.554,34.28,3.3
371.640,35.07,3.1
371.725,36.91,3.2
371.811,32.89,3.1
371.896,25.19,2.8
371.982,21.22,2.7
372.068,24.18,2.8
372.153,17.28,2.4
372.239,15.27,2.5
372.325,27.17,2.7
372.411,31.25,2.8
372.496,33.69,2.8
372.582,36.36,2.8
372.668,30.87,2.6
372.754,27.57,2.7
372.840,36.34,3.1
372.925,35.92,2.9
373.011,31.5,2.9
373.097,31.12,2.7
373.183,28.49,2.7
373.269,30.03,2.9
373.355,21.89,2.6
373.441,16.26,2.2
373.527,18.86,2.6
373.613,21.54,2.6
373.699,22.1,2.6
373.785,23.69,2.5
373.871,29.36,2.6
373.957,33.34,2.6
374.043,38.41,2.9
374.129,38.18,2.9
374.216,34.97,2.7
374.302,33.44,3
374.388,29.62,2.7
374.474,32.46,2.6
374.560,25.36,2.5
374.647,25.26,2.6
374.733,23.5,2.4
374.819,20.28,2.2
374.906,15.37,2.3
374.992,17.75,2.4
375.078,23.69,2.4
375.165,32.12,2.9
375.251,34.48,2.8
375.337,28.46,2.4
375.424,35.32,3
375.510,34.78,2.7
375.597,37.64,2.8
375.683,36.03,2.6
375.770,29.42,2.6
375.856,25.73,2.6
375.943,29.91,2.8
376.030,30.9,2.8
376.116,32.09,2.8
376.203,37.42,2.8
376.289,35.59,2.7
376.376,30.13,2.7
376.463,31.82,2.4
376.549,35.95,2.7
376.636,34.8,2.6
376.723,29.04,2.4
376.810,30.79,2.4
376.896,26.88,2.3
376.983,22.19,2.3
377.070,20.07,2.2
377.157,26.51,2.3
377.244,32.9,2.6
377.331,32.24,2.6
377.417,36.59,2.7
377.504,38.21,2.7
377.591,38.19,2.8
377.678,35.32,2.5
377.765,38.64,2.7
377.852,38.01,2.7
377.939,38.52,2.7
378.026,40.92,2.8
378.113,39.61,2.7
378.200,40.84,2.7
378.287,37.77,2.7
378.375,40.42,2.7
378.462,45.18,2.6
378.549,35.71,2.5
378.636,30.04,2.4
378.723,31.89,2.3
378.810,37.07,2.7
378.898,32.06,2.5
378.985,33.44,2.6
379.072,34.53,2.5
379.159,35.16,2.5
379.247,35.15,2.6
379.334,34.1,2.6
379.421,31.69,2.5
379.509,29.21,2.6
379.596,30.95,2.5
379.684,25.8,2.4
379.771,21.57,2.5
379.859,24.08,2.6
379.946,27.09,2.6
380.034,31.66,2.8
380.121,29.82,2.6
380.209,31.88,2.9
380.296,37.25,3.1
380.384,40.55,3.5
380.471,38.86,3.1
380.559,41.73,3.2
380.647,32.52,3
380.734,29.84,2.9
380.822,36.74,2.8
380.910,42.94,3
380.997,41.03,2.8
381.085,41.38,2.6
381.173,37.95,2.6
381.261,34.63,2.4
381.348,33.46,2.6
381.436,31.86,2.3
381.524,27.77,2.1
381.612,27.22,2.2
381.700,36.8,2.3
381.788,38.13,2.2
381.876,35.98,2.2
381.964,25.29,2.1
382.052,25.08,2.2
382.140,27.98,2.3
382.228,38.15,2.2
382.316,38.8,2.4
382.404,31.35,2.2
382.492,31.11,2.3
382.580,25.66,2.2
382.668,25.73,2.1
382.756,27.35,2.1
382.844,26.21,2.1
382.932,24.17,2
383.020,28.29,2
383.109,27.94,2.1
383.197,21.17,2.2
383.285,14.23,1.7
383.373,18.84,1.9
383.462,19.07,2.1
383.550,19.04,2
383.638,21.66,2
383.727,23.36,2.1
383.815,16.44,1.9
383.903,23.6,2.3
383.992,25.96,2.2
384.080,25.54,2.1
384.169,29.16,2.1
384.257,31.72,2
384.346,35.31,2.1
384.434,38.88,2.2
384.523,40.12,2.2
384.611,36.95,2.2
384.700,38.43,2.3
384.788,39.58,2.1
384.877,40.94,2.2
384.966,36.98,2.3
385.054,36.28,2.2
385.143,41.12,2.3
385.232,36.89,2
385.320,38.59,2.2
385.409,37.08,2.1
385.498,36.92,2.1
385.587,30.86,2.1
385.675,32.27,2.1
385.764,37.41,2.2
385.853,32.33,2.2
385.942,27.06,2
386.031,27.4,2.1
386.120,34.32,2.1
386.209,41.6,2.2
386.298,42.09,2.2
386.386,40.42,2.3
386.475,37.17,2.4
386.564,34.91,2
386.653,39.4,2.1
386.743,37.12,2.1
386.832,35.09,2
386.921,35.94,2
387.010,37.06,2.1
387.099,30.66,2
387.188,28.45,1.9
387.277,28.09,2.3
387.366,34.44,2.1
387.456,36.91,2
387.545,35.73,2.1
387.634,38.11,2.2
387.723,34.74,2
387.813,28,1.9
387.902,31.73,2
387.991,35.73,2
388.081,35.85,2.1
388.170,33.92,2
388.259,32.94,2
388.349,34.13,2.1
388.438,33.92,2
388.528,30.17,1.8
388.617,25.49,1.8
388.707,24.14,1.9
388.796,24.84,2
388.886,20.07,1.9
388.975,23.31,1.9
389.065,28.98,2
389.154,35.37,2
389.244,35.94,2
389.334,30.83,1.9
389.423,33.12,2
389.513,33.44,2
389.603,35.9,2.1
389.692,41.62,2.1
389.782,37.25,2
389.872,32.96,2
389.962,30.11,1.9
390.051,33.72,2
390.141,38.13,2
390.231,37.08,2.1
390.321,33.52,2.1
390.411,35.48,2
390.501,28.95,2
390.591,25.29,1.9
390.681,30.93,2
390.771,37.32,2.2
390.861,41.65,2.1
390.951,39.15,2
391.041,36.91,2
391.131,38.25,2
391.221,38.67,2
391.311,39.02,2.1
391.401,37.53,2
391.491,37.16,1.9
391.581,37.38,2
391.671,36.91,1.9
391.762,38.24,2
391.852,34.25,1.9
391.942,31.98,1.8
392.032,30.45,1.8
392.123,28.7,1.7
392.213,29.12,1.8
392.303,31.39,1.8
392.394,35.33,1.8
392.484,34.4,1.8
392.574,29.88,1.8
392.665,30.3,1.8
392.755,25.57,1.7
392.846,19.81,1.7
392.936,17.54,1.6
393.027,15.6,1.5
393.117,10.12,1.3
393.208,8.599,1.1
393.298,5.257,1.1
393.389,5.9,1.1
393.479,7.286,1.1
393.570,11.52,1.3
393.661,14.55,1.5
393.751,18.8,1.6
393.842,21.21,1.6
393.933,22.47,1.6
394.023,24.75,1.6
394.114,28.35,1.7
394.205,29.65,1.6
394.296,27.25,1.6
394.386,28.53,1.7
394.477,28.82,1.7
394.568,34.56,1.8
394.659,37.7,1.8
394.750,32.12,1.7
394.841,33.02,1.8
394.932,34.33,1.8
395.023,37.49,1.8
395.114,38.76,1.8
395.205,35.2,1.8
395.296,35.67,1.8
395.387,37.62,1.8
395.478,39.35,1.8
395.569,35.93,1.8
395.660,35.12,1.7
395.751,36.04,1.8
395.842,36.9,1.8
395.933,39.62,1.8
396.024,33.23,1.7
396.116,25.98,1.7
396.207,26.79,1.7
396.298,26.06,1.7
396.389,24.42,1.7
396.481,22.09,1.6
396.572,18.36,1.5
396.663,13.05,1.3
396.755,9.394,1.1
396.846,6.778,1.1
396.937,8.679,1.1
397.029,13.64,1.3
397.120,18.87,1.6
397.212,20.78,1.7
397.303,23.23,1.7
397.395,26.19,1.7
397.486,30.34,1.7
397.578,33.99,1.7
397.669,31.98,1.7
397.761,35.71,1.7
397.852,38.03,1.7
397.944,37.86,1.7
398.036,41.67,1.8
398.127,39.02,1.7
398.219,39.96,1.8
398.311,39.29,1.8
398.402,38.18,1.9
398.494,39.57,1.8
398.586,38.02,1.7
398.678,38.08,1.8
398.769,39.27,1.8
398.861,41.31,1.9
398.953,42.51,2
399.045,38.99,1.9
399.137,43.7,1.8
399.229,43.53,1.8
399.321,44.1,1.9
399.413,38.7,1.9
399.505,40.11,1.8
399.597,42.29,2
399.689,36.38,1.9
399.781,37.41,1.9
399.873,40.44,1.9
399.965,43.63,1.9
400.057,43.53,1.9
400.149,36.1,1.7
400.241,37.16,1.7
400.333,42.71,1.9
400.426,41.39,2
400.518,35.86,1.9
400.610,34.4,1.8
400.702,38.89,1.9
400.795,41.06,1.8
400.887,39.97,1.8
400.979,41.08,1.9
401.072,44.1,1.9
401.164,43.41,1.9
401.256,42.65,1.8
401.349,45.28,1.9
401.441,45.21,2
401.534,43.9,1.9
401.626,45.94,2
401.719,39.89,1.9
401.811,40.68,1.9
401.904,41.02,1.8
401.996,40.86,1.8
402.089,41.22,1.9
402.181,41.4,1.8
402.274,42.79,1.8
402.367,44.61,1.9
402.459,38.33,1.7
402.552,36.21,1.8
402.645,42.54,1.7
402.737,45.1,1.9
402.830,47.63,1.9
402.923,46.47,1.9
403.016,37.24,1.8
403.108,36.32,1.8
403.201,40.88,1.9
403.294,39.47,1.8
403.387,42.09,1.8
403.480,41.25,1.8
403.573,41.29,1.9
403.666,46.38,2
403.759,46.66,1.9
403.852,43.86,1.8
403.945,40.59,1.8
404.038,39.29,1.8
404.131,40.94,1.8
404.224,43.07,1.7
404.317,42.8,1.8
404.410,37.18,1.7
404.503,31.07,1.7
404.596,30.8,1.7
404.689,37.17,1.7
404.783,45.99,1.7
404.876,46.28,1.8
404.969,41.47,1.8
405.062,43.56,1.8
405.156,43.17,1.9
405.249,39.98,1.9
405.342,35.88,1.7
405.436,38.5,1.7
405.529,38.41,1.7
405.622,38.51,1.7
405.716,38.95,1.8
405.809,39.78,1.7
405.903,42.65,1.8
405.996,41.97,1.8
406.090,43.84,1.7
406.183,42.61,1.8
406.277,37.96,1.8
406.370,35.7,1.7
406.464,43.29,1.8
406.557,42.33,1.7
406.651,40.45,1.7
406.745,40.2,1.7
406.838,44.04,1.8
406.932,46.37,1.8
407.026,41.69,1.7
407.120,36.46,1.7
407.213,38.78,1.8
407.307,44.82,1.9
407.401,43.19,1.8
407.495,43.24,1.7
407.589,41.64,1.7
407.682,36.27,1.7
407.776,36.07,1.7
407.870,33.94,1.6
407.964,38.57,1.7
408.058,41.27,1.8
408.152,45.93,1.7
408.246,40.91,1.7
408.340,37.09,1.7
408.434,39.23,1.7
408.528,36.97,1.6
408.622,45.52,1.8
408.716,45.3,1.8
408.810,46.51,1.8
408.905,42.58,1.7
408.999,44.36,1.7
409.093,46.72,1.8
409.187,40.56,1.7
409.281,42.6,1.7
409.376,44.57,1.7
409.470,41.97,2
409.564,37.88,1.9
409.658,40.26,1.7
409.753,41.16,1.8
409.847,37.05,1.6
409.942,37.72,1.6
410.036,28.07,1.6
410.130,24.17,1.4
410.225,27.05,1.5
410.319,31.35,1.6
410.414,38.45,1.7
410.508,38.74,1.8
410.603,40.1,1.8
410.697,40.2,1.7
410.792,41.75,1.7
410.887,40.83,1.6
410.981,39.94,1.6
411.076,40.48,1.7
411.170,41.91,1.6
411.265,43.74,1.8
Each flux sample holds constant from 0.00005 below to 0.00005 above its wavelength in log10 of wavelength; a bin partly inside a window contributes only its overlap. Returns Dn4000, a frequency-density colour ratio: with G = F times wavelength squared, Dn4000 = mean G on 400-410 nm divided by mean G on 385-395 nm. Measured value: 1.42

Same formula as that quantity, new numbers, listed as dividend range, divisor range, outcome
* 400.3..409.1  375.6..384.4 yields 1.48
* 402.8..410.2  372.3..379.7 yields 1.50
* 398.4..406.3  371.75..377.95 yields 1.59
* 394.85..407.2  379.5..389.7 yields 1.28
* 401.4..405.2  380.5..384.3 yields 1.57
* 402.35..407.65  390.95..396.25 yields 1.48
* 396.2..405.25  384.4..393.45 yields 1.22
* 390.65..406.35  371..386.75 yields 1.23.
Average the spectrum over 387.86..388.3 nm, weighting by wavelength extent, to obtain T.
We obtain 34.1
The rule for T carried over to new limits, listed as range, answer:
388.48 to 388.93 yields 25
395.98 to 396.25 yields 28.6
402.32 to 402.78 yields 41.4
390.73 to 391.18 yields 38.7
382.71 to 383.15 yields 26.8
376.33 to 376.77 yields 32.3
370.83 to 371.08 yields 30.4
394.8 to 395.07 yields 35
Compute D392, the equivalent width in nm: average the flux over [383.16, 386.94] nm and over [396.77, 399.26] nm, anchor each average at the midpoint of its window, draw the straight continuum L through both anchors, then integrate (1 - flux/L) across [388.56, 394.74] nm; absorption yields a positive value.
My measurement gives 0.65 nm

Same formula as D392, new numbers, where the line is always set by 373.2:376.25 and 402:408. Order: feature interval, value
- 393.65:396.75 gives 0.60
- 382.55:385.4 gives 0.27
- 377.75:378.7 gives -0.27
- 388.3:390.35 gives 0.15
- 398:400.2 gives -0.10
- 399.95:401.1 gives -0.02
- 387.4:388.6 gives 0.00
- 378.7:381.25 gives -0.25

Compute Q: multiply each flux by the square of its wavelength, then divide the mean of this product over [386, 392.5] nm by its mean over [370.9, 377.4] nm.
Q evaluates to 1.26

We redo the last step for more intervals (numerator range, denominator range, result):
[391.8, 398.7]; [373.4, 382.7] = 0.95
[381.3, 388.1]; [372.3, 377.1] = 1.14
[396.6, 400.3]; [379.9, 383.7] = 1.20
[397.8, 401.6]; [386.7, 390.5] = 1.31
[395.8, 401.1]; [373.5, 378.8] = 1.20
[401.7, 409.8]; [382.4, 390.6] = 1.42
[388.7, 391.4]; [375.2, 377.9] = 1.11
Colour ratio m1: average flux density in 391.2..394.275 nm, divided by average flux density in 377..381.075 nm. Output 0.7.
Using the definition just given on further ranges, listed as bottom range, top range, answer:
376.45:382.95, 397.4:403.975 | 1.22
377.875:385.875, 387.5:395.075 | 0.92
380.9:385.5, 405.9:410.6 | 1.28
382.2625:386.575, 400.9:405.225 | 1.34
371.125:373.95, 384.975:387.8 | 1.26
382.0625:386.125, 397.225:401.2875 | 1.27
